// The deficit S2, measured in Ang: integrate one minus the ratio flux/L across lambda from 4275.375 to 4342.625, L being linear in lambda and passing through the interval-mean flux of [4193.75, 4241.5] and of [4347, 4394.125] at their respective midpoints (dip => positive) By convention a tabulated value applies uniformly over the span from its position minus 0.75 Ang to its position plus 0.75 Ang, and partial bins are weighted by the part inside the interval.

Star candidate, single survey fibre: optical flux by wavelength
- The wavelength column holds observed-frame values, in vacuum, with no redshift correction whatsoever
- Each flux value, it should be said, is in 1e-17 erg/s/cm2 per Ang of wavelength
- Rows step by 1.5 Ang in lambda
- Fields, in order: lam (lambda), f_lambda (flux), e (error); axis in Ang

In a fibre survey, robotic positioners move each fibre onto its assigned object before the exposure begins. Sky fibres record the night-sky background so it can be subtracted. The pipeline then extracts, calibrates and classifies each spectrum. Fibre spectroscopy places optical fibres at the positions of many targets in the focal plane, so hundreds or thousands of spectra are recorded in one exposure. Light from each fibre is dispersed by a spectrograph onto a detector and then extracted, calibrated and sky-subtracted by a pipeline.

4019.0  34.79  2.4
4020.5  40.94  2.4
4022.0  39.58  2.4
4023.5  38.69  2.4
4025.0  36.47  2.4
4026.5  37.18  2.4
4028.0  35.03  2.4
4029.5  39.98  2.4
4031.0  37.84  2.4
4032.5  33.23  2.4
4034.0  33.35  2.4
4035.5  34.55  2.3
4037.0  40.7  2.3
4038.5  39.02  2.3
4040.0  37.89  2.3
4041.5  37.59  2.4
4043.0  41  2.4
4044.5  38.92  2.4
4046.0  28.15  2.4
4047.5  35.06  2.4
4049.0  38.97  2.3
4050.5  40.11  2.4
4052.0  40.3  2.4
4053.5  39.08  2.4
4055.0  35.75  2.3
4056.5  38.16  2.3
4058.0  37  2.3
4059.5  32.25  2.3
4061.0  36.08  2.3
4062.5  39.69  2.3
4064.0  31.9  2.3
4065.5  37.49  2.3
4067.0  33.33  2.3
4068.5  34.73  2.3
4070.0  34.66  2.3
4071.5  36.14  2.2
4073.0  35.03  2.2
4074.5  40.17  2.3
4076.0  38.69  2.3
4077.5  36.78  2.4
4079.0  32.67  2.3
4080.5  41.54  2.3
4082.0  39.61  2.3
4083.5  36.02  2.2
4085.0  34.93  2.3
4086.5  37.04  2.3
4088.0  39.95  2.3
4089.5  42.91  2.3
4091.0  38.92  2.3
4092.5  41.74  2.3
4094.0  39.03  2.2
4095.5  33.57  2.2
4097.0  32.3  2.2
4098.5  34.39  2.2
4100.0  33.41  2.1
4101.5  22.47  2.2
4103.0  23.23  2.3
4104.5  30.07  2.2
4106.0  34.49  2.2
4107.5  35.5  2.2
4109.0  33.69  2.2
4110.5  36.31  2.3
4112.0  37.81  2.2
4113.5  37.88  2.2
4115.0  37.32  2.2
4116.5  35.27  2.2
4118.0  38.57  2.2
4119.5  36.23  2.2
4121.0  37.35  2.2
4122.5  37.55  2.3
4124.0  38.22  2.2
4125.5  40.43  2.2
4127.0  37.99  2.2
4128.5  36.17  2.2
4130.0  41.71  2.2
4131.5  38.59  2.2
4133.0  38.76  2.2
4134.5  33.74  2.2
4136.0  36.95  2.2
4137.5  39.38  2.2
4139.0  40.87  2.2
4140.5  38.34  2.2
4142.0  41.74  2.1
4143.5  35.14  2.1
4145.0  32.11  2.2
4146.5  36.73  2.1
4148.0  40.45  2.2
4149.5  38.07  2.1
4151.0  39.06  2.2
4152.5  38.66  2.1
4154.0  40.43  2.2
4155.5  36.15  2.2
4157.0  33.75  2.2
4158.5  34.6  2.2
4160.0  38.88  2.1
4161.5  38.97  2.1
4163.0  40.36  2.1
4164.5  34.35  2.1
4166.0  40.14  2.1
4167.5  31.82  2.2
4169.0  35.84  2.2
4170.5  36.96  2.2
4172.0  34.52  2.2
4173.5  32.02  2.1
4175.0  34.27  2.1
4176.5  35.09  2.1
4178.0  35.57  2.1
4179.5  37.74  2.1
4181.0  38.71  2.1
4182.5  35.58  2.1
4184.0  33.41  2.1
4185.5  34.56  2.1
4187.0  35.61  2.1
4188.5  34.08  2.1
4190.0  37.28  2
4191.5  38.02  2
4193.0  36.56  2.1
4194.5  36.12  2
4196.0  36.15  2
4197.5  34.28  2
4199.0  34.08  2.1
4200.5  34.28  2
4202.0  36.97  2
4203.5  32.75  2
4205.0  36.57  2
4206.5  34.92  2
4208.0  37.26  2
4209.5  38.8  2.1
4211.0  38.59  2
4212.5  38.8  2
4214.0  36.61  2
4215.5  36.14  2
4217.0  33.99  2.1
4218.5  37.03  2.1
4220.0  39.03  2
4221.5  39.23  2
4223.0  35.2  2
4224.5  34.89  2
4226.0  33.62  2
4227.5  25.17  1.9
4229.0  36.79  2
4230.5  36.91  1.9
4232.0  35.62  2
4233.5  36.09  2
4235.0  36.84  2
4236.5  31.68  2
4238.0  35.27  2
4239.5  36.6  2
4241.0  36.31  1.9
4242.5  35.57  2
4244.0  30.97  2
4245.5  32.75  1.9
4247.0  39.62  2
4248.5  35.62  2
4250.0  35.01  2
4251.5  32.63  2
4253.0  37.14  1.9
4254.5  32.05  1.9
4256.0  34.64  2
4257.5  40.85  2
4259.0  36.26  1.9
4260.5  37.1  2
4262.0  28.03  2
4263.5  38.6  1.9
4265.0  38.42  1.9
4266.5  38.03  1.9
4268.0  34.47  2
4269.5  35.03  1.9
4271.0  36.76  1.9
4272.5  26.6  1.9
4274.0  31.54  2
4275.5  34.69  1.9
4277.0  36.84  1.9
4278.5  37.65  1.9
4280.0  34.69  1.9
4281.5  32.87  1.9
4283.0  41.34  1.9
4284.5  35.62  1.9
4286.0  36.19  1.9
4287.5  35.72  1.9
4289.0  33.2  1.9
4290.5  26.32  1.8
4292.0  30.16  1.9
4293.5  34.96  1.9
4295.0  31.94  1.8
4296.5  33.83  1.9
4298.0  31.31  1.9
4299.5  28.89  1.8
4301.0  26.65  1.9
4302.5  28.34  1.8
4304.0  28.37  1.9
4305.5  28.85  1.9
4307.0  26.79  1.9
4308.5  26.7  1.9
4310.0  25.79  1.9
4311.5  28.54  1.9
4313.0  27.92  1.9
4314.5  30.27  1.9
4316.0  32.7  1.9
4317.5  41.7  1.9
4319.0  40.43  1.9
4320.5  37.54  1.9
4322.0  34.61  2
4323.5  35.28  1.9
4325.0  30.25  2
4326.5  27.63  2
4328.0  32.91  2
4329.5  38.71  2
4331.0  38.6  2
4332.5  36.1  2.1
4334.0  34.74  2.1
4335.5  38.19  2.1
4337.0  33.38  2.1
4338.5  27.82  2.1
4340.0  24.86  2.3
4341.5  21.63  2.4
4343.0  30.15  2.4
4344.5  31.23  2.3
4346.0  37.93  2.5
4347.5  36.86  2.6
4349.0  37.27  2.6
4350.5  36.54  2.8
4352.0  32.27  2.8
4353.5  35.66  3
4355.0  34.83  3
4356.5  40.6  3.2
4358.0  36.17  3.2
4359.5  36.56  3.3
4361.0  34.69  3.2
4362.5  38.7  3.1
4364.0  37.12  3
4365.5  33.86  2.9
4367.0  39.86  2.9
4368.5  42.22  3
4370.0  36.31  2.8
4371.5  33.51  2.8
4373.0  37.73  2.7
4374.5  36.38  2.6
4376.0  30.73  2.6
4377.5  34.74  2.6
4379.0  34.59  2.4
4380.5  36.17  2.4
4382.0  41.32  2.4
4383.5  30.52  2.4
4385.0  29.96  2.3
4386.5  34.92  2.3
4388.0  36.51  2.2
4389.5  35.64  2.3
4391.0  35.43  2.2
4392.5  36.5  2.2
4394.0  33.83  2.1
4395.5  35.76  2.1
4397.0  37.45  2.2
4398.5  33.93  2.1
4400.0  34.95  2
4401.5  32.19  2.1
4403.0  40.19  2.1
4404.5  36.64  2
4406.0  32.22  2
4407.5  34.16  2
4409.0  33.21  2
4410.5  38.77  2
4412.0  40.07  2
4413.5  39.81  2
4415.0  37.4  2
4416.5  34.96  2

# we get 6.33 Ang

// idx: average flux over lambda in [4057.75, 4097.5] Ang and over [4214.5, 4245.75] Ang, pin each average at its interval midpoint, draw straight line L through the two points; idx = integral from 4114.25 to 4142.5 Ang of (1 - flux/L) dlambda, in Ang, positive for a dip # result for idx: -1.5 Ang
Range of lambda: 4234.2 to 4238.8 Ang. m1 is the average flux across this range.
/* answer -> 34.6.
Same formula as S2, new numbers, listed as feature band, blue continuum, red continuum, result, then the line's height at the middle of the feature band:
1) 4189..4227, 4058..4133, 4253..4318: -2.1 Ang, 34.3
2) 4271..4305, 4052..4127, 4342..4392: 2.9 Ang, 35.8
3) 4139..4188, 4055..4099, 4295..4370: -1.4 Ang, 35.6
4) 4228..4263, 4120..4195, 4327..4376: 0.9 Ang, 36.1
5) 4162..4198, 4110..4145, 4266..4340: 0.5 Ang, 36.3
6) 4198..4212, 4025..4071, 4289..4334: -0.9 Ang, 33.8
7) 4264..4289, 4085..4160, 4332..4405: 0.2 Ang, 35.6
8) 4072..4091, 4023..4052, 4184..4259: -0.6 Ang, 36.7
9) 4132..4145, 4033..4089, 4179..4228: -0.5 Ang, 36.3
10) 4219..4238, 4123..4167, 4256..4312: -0.1 Ang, 34.9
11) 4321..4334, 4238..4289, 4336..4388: 0.2 Ang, 34.9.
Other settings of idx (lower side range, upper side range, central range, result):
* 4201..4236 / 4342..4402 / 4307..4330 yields 2.05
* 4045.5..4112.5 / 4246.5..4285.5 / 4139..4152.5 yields -0.85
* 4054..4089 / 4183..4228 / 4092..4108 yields 1.68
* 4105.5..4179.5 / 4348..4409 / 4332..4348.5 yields 1.75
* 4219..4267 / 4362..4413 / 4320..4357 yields 1.96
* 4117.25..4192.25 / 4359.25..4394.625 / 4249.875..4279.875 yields 1.05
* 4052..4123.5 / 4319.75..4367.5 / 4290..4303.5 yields 1.71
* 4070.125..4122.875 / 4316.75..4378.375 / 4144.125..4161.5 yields -0.73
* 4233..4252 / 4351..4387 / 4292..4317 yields 4.08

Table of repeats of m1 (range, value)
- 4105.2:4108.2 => 34.9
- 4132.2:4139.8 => 37.9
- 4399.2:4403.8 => 35.8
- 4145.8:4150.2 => 38.4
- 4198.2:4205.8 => 34.9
